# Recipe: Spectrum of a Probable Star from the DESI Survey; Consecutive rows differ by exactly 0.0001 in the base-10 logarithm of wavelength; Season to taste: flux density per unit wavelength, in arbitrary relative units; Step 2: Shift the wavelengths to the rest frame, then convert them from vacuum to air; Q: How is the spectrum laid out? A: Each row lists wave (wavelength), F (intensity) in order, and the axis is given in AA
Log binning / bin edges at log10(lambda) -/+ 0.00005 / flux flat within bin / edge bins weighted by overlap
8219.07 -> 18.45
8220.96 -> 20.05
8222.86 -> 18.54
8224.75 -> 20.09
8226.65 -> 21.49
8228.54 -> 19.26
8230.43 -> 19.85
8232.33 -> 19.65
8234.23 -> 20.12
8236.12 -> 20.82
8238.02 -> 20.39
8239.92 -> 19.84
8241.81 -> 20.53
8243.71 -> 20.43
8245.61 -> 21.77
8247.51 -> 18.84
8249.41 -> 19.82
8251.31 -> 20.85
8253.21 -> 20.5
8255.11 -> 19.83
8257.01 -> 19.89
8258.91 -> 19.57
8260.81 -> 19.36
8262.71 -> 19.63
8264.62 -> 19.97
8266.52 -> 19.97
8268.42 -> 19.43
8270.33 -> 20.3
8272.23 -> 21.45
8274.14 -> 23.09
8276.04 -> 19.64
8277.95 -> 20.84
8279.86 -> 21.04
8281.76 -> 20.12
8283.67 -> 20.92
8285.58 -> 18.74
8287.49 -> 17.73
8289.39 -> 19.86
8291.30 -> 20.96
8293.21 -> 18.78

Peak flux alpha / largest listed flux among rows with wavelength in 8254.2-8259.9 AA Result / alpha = 19.89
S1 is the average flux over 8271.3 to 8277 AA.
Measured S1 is 21.4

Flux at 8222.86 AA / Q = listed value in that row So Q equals 18.54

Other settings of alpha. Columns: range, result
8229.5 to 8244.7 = 20.82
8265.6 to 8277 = 23.09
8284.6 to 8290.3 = 19.86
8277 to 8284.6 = 21.04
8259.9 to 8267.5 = 19.97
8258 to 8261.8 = 19.57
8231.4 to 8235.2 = 20.12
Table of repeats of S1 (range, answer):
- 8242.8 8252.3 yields 20.3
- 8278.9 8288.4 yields 19.7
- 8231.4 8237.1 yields 20.2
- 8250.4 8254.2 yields 20.7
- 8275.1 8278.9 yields 20.2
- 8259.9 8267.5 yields 19.7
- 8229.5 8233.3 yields 19.7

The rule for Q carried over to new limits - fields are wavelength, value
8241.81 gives 20.53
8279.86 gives 21.04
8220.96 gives 20.05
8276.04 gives 19.64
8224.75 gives 20.09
